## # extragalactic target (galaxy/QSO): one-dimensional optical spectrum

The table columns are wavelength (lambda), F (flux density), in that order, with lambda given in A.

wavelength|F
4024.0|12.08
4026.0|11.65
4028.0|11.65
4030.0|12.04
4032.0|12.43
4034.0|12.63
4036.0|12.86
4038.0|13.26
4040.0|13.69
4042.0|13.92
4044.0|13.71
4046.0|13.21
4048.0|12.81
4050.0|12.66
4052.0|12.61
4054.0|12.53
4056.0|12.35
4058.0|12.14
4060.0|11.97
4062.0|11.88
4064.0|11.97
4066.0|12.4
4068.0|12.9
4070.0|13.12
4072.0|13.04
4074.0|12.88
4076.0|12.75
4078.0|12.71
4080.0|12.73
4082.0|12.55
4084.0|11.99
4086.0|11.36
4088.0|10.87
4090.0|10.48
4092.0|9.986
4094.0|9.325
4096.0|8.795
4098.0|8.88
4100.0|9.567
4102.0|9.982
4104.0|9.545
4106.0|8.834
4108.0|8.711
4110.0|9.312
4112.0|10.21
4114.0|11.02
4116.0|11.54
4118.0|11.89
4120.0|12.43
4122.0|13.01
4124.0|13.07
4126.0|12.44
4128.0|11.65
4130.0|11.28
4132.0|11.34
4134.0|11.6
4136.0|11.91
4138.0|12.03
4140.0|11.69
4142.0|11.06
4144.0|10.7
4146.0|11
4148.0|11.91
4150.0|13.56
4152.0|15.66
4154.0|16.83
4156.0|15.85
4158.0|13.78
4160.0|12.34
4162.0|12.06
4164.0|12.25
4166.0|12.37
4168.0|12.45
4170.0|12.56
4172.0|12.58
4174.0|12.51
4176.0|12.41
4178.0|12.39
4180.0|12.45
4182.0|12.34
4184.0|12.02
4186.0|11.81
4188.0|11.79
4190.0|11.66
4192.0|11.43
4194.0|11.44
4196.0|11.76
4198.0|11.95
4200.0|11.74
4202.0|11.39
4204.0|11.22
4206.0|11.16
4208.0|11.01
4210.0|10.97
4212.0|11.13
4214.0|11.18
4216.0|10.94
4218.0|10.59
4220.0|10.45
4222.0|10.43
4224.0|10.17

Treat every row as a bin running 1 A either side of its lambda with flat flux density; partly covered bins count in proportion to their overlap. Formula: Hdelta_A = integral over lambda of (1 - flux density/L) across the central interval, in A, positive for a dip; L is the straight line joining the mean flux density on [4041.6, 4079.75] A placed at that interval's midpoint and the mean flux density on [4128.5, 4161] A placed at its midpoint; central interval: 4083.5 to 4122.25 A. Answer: 7.2 A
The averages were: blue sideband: 12.7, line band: 10.3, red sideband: 12.6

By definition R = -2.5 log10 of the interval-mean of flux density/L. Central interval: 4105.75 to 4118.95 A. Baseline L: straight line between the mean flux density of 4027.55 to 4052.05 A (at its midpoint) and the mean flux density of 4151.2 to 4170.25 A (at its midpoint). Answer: 0.28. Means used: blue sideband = 12.9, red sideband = 13.6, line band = 10.3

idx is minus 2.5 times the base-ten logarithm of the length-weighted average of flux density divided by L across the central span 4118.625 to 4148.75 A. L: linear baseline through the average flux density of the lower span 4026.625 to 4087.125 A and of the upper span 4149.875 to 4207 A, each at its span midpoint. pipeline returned 0.07 mag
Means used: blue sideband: 12.6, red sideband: 12.5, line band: 11.8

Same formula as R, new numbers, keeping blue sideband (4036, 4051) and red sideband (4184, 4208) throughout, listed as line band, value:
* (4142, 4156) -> -0.10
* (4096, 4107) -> 0.33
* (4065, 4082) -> 0.01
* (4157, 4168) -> -0.05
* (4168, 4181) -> -0.06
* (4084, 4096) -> 0.22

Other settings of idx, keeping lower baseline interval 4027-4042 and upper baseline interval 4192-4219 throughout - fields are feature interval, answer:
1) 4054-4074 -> 0.00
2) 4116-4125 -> -0.04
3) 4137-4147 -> 0.05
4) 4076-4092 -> 0.05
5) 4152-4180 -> -0.14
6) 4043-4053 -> -0.03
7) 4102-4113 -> 0.28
